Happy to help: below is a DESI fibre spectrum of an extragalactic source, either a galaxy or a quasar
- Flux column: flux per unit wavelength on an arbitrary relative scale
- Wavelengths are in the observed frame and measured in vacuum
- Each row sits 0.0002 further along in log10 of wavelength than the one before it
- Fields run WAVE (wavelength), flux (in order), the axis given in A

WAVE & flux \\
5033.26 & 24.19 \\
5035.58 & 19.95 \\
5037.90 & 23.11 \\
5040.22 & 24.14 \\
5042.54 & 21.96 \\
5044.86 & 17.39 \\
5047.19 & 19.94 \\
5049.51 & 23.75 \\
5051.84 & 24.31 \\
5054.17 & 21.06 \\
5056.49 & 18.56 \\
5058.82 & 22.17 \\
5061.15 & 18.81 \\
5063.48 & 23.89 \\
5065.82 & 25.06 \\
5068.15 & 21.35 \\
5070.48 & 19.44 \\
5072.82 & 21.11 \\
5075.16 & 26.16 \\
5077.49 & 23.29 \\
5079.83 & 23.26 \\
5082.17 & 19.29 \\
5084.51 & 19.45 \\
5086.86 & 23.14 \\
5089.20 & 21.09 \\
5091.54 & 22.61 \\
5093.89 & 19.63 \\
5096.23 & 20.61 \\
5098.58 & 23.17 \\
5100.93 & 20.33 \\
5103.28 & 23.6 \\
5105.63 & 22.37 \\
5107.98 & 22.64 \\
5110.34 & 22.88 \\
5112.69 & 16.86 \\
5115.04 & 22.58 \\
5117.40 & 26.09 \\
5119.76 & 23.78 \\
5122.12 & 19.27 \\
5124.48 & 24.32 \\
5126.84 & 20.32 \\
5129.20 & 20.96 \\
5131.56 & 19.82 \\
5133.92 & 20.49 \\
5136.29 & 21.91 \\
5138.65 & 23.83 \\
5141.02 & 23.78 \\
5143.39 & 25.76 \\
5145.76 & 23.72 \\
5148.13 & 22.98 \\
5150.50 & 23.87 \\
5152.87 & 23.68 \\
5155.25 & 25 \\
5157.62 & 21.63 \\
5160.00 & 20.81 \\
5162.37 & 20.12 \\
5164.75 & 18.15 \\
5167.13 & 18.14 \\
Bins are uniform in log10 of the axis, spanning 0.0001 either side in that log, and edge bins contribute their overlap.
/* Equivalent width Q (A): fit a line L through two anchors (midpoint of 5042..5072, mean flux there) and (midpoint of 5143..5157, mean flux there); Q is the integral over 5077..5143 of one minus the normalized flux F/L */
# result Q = 2.81 A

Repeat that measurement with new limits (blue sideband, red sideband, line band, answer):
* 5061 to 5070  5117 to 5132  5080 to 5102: 1.1 A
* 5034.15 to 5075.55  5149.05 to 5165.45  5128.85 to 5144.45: -0.3 A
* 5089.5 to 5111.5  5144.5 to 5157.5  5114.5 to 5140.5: 0.8 A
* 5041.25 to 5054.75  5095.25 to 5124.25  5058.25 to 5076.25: -0.5 A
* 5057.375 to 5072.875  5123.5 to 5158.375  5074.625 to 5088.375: -0.2 A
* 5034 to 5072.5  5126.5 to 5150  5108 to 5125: 0.0 A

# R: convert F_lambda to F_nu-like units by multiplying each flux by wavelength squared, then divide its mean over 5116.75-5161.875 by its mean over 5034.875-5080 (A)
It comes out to 1.07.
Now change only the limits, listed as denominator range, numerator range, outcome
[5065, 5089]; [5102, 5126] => 1.03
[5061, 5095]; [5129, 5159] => 1.07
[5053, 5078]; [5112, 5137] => 1.01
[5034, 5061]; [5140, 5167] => 1.09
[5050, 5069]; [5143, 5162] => 1.09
